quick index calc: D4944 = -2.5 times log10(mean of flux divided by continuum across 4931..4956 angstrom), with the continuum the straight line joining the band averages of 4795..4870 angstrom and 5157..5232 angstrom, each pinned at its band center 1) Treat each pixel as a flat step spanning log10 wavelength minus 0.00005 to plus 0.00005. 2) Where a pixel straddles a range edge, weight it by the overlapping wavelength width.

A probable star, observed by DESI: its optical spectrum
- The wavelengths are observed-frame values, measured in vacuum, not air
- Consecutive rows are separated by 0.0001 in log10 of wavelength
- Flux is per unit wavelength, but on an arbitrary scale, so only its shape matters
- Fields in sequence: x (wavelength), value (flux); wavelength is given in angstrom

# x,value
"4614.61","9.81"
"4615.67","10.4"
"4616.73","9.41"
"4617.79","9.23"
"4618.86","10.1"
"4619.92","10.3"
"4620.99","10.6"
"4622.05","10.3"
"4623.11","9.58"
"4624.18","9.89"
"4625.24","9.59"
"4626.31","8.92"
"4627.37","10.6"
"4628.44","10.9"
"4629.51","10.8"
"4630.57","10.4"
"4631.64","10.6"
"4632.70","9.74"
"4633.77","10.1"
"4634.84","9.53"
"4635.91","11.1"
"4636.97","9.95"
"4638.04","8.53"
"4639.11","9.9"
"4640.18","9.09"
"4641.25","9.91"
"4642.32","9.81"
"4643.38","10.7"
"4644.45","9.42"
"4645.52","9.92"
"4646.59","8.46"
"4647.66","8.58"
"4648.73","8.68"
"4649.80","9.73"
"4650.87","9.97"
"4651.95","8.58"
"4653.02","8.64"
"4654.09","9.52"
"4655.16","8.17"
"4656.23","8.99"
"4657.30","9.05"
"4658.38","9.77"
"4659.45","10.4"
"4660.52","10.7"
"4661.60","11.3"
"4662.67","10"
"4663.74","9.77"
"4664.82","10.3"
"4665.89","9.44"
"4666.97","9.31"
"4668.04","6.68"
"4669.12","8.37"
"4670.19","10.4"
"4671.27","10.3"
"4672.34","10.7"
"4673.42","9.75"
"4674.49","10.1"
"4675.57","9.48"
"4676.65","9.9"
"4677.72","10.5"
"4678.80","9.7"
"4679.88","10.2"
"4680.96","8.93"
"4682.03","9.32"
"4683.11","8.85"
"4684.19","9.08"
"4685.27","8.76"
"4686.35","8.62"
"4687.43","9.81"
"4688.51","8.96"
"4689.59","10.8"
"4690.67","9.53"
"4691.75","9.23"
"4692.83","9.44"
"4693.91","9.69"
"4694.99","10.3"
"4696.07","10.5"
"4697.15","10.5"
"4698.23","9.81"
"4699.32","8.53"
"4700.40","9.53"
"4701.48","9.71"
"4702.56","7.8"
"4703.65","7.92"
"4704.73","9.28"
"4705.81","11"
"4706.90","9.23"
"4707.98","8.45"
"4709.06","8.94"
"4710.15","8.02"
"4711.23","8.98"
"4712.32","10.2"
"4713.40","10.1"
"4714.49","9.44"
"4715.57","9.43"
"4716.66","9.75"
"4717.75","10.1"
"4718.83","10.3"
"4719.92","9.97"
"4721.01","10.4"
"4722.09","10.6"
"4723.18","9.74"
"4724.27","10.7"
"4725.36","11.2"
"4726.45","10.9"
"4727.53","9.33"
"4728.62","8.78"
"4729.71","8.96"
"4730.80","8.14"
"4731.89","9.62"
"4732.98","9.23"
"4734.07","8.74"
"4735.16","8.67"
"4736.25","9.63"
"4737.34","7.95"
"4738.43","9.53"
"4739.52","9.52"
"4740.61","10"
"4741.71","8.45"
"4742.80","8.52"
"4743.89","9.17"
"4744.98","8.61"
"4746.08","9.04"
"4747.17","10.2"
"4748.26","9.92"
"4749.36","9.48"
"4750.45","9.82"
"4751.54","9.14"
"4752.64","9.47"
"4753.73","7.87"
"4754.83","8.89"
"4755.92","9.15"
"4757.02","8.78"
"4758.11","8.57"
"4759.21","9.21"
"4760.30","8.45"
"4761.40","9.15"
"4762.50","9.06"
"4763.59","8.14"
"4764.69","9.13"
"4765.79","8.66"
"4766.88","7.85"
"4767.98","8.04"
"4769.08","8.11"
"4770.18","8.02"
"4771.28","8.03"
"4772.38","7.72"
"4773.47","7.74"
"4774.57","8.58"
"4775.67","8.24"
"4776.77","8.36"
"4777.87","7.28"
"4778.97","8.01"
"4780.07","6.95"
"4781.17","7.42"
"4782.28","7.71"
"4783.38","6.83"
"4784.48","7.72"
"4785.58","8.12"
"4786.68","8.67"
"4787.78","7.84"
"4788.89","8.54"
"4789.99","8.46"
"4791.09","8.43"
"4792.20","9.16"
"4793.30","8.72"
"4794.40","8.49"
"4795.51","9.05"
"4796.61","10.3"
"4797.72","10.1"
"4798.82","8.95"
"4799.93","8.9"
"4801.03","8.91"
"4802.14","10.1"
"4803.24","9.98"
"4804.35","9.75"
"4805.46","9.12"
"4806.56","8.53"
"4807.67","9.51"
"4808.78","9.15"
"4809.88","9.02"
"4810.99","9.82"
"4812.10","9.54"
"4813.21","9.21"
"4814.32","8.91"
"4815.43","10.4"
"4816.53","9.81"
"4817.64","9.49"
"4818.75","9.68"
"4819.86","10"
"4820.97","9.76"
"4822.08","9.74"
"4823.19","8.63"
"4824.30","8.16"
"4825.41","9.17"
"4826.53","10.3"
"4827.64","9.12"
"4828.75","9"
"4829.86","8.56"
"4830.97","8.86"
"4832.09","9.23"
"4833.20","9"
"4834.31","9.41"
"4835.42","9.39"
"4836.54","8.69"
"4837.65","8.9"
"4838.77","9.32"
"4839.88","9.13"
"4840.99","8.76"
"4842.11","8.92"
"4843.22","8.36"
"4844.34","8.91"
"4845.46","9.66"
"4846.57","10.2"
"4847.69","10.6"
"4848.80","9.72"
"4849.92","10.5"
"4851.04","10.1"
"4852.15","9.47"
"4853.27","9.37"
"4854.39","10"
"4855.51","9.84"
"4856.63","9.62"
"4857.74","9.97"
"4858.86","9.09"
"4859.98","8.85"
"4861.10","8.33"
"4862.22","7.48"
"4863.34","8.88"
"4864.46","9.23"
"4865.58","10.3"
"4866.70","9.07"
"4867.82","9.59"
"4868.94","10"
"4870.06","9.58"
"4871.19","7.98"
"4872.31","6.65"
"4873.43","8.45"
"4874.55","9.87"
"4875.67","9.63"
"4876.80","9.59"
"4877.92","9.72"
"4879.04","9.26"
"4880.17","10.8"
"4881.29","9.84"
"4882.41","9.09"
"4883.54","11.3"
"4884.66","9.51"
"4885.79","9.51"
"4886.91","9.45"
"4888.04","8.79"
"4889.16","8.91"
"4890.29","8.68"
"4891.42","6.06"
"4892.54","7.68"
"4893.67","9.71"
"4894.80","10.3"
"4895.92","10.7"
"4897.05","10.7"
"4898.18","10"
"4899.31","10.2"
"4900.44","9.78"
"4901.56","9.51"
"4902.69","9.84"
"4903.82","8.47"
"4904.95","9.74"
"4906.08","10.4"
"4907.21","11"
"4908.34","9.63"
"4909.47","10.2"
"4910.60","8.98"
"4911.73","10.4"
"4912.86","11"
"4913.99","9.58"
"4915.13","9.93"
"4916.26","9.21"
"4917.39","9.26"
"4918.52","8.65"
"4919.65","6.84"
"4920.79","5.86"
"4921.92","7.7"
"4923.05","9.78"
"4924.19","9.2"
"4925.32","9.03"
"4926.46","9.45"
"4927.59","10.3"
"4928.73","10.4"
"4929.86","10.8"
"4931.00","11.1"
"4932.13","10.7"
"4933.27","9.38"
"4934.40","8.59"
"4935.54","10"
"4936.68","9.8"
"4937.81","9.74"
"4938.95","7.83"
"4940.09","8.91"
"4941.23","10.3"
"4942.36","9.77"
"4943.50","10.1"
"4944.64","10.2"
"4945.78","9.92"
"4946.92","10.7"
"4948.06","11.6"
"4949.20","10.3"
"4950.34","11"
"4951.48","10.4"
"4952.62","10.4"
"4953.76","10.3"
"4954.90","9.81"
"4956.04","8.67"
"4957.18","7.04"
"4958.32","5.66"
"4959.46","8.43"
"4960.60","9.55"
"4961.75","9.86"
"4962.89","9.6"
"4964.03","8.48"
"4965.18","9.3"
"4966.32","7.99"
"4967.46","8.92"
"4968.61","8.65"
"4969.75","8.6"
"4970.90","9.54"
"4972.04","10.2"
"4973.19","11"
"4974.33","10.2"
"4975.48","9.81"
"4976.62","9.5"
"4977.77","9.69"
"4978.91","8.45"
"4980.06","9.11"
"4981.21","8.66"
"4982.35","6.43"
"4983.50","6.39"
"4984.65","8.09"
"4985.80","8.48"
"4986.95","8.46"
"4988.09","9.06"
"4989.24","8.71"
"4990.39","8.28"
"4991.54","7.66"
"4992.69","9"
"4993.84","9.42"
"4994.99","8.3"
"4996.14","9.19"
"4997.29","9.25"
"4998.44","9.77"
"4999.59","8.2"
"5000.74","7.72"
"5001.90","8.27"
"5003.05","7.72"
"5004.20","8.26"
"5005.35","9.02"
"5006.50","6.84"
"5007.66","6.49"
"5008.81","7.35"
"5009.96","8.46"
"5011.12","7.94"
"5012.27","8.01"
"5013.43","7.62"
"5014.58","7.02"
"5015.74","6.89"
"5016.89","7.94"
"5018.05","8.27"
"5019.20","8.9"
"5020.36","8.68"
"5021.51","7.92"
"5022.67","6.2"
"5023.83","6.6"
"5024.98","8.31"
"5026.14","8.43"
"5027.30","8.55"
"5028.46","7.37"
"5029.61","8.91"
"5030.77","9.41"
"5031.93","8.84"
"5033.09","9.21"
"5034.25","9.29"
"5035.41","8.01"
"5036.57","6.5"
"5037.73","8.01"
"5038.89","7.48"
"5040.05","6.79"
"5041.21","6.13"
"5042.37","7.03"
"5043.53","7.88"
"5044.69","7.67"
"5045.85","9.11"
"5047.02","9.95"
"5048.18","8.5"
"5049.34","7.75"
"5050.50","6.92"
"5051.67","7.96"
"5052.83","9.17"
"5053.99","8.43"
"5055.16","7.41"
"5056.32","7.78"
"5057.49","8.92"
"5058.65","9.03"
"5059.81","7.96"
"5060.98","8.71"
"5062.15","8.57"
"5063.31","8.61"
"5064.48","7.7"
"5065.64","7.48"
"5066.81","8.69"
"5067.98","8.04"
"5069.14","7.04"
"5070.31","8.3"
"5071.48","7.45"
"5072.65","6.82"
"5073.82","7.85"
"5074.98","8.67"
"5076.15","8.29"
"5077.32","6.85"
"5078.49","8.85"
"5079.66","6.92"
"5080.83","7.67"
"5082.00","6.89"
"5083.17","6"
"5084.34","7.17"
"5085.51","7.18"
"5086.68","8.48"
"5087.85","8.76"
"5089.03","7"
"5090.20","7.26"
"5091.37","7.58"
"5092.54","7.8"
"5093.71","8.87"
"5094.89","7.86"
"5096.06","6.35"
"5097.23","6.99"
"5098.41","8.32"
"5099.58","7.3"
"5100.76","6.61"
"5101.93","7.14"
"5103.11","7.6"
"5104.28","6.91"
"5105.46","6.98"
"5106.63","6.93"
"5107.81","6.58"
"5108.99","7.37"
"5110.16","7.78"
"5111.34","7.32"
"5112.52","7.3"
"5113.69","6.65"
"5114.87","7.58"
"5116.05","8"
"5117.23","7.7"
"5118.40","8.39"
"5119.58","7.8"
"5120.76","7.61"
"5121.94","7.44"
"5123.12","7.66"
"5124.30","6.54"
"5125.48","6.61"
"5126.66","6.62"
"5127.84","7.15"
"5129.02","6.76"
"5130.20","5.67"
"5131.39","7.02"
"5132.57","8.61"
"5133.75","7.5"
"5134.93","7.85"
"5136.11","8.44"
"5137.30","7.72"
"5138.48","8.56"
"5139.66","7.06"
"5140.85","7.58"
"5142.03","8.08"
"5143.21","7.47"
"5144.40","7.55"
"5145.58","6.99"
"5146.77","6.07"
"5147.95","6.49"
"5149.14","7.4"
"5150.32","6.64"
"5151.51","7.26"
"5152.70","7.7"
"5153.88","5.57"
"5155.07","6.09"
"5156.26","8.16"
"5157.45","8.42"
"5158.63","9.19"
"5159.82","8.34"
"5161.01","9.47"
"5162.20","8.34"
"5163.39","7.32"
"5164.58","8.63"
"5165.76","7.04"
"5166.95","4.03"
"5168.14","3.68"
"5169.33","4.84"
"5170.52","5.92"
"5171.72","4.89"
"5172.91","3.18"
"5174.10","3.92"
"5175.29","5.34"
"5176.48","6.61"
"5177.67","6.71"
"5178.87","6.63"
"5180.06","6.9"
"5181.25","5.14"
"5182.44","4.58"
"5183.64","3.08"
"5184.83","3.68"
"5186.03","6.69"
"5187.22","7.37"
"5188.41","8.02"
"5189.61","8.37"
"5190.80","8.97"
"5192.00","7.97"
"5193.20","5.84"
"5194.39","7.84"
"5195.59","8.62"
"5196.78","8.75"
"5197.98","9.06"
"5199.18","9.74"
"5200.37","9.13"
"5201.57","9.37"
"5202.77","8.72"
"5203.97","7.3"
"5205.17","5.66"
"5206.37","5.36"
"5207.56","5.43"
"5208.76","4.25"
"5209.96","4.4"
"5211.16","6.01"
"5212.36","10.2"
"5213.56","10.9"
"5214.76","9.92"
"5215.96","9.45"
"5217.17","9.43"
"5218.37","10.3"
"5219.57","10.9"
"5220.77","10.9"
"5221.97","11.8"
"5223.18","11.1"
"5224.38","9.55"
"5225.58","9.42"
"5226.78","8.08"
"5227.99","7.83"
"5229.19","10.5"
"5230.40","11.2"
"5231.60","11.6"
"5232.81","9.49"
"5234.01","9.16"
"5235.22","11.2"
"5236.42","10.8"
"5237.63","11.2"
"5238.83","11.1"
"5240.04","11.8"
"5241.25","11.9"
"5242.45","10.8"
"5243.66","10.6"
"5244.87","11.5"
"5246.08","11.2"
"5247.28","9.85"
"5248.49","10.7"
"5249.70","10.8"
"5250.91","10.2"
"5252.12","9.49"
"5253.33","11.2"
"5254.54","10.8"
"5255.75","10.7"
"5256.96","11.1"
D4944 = -0.13 mag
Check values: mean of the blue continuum 9.37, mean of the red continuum 7.64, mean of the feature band 9.99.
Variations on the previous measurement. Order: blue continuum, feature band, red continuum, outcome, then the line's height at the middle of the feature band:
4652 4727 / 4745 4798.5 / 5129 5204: 0.076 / 9.17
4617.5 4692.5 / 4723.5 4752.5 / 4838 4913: 0.026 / 9.59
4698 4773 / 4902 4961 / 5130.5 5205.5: -0.162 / 8.21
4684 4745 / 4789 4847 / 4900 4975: 0.028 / 9.48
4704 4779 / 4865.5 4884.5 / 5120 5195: -0.130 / 8.37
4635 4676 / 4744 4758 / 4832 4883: 0.031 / 9.45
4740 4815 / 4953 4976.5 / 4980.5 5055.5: -0.111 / 8.22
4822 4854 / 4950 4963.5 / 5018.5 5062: -0.074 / 8.59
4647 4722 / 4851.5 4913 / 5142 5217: -0.114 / 8.51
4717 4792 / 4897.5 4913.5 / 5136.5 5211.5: -0.219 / 8.13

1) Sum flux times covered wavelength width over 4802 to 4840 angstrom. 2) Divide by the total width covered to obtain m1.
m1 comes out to 9.32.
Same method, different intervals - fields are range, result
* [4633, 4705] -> 9.53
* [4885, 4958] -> 9.55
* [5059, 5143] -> 7.54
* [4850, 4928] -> 9.35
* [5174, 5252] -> 8.67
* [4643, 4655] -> 9.23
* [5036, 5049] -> 7.74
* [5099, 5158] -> 7.28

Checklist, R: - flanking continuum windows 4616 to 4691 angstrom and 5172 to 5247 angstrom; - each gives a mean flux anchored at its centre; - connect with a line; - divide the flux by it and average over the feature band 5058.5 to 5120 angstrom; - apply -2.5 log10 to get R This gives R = 0.14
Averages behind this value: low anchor 9.67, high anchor 8.43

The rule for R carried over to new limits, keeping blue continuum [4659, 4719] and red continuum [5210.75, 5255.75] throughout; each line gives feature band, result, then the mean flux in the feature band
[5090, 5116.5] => 0.35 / 7.35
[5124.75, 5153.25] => 0.37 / 7.28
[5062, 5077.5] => 0.27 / 7.89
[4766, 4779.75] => 0.21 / 8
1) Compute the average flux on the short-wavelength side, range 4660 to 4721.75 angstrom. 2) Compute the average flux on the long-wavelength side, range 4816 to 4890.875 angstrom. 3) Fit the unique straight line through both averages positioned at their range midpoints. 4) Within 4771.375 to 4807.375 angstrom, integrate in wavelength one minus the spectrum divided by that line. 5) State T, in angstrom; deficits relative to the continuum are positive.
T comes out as 3.4 angstrom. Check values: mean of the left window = 9.58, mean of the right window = 9.32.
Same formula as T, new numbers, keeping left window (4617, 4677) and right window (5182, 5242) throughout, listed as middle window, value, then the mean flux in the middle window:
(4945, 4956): -1.47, 10.4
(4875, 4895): -0.04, 9.31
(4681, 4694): 0.45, 9.31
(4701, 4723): 0.27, 9.49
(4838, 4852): -0.21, 9.51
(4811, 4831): 0.06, 9.38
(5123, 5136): 2.54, 7.12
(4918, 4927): 0.89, 8.3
